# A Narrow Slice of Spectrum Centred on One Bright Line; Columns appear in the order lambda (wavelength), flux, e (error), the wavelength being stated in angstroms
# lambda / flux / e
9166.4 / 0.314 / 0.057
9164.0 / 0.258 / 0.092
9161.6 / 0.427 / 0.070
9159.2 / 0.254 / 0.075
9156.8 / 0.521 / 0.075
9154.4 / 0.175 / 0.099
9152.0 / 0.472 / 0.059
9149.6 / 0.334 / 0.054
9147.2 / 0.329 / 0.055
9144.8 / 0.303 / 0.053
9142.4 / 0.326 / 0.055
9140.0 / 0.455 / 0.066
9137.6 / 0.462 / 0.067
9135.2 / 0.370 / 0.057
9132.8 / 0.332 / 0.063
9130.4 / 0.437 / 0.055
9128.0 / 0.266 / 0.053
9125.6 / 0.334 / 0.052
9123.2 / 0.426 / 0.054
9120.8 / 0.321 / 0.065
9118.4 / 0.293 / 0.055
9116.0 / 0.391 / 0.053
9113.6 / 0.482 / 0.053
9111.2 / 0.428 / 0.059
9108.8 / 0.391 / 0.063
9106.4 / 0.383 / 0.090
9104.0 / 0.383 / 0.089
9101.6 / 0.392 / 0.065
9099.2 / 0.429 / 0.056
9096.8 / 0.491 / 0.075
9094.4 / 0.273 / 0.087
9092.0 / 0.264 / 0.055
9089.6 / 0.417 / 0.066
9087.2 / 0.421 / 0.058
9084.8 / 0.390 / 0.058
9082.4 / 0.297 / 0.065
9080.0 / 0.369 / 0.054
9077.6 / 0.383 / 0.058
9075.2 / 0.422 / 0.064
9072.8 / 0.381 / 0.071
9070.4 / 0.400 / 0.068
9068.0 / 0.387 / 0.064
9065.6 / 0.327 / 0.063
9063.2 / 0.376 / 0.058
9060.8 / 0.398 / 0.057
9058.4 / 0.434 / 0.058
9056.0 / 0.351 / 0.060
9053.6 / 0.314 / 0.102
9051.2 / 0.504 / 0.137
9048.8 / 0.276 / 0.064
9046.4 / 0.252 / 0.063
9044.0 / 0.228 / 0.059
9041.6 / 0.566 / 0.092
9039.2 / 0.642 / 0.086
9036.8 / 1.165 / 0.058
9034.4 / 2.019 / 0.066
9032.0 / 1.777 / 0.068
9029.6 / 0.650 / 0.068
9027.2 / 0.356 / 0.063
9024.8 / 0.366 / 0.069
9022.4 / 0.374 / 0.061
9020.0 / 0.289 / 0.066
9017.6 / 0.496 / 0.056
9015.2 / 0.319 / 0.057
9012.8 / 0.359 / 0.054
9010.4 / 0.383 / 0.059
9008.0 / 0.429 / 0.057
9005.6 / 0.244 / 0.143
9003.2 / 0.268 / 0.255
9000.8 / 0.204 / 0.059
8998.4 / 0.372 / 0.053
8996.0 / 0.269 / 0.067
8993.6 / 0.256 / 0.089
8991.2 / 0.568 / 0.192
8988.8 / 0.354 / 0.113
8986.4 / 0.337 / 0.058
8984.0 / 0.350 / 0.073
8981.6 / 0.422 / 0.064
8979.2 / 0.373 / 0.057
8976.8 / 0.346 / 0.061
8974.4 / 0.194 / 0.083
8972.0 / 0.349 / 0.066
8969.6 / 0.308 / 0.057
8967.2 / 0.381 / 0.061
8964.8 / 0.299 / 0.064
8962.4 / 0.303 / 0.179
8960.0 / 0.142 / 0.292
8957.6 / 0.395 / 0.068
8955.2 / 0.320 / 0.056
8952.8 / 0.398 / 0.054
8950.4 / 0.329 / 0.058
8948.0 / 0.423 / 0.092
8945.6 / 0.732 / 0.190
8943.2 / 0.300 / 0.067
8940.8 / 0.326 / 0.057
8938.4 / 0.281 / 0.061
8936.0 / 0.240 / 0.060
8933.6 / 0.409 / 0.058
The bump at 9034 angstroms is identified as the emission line H-beta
